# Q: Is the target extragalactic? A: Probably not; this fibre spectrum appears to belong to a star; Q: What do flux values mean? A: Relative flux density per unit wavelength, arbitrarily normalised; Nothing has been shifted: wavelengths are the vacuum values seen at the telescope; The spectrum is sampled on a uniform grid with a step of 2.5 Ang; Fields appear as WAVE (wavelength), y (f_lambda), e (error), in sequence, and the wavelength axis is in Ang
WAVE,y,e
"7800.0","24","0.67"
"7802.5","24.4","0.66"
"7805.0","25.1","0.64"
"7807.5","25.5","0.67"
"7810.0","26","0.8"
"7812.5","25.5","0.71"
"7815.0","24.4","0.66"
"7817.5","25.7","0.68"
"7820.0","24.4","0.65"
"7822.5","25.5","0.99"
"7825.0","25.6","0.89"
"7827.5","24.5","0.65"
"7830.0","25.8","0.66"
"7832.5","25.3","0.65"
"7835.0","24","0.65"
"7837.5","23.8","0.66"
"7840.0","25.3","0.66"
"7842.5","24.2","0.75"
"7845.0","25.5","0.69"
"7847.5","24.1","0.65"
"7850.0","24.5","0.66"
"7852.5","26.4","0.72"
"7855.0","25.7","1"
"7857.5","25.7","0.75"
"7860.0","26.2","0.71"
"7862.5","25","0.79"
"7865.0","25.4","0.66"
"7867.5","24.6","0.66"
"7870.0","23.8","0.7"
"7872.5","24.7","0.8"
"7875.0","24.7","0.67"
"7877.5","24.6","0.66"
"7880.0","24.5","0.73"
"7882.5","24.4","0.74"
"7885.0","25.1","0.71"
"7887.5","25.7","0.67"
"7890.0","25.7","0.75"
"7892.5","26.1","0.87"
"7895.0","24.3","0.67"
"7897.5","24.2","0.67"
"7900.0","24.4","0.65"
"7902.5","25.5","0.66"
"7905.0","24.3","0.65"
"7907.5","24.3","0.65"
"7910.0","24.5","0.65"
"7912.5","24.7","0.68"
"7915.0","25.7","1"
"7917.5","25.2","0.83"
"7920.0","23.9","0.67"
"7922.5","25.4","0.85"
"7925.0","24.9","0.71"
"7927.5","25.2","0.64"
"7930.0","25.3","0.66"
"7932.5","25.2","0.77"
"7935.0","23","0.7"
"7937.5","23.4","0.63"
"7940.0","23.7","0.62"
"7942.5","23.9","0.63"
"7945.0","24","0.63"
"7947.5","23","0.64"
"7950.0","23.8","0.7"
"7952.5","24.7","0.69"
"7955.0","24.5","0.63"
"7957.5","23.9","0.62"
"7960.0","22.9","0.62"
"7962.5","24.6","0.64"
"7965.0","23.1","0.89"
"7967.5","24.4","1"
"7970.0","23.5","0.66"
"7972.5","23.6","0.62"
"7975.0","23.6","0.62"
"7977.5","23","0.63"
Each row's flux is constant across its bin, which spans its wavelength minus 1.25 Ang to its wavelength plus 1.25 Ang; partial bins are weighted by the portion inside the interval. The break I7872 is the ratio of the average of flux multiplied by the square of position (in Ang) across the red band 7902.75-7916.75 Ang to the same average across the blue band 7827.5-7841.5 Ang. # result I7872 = 1.0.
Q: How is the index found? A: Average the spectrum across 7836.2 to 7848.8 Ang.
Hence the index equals 24.6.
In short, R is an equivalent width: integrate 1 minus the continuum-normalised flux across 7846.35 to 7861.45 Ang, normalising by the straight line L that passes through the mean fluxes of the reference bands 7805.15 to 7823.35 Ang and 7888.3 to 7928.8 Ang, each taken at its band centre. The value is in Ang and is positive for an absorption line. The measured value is -0.2 Ang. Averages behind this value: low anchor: 25.3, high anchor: 24.9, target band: 25.4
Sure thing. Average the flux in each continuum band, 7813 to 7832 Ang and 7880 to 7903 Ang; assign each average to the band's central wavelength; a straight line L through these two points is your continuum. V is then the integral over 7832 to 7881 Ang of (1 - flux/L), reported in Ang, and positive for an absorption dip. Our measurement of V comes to 0.4 Ang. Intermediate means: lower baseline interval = 25.2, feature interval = 24.9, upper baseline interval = 25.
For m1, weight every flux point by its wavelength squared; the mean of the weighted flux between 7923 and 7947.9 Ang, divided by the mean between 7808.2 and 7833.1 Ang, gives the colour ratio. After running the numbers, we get 1.0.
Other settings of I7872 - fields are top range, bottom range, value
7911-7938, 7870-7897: 1.00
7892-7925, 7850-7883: 1.00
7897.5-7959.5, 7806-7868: 0.99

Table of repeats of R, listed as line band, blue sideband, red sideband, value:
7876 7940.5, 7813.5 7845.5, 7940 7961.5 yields -1.4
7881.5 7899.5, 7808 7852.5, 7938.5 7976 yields -0.5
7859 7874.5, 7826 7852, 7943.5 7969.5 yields -0.2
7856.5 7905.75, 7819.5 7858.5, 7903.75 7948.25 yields -0.4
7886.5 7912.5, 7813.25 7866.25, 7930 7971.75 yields -0.5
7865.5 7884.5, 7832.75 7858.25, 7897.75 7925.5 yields 0.2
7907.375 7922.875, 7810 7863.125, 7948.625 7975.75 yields -0.3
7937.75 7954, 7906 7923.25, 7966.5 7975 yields 0.3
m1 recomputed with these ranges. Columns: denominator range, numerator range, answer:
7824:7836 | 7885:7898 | 1.02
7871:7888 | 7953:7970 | 0.99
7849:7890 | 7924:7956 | 0.98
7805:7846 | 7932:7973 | 0.98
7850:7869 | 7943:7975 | 0.96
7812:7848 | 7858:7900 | 1.01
